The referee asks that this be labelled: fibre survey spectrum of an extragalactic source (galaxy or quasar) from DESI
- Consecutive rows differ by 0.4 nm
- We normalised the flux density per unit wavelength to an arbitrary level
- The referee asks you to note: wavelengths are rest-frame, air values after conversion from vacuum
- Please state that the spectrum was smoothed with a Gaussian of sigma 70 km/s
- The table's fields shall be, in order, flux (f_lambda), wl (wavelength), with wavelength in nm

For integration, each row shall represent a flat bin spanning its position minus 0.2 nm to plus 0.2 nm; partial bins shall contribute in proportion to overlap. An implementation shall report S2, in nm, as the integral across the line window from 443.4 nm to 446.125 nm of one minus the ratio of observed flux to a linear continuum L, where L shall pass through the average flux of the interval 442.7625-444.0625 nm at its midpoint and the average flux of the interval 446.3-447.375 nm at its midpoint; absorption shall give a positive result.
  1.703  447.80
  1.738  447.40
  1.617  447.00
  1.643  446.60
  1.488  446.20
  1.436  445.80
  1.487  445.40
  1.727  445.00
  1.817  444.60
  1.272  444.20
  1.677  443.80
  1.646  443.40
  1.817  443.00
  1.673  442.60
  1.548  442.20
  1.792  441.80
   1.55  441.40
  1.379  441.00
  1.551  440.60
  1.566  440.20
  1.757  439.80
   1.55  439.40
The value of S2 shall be 0.159 nm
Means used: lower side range 1.69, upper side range 1.63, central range 1.57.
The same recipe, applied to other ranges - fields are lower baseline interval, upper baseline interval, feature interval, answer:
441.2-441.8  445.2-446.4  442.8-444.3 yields -0.067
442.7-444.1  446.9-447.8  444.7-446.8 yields 0.145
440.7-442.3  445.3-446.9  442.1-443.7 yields -0.129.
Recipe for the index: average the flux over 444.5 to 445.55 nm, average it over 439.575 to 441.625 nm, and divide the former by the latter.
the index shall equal 1.1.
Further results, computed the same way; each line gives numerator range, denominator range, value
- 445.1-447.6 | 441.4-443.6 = 0.94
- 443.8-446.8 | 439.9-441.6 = 1.02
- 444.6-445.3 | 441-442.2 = 1.07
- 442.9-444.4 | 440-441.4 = 1.05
